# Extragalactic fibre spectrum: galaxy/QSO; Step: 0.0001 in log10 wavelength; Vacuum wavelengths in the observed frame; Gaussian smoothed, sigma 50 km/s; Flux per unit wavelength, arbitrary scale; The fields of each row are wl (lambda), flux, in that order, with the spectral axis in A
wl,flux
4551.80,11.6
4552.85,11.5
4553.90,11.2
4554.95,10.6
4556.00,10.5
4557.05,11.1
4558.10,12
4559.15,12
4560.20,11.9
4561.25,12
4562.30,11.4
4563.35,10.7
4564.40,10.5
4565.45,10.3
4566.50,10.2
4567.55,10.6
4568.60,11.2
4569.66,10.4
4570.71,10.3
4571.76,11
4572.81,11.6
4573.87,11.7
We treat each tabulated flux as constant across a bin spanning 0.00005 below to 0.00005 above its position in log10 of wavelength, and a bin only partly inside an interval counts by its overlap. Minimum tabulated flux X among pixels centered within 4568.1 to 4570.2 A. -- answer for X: 10.4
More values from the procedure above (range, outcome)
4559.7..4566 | 10.3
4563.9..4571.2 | 10.2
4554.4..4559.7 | 10.5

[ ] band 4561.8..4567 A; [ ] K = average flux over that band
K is 10.6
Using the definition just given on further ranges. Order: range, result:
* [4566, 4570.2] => 10.6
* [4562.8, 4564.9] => 10.6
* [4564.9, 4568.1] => 10.4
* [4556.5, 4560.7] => 11.7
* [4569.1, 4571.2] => 10.3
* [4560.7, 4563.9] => 11.4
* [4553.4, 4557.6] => 10.8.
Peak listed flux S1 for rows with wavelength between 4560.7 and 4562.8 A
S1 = 12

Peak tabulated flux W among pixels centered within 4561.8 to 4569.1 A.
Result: 11.4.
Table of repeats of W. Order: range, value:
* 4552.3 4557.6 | 11.5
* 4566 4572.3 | 11.2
